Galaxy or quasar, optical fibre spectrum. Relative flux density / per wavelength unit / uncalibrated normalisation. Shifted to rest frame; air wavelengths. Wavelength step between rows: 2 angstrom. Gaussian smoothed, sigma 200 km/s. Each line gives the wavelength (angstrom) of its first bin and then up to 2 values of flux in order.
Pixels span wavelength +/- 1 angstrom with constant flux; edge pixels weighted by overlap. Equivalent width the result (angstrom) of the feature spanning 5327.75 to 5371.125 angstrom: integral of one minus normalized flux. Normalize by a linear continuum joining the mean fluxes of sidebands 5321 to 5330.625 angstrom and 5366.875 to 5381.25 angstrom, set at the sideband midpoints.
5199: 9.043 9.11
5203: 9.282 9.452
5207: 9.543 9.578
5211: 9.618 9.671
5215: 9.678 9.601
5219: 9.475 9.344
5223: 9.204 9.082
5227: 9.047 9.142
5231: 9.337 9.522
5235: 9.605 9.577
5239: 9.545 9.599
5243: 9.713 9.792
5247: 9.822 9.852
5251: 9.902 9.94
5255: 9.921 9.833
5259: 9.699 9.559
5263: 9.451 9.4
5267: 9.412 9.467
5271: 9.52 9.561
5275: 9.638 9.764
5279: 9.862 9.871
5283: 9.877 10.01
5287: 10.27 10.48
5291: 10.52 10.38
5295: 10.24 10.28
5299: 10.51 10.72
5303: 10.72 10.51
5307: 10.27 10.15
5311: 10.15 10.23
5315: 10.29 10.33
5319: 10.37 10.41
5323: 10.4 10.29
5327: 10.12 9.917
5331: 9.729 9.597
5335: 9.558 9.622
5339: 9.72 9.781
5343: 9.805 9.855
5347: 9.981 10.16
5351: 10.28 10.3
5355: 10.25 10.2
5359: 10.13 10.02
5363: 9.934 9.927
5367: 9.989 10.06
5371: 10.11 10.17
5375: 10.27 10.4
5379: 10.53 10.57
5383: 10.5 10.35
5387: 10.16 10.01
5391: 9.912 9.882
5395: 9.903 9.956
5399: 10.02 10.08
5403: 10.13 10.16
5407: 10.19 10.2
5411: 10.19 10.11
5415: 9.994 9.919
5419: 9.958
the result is 1.1 angstrom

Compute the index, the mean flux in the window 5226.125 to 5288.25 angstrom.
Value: 9.67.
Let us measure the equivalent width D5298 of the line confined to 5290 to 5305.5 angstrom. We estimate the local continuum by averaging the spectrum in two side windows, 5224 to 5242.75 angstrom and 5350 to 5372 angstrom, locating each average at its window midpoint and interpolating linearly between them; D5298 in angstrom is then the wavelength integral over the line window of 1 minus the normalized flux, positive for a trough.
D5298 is -1.2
